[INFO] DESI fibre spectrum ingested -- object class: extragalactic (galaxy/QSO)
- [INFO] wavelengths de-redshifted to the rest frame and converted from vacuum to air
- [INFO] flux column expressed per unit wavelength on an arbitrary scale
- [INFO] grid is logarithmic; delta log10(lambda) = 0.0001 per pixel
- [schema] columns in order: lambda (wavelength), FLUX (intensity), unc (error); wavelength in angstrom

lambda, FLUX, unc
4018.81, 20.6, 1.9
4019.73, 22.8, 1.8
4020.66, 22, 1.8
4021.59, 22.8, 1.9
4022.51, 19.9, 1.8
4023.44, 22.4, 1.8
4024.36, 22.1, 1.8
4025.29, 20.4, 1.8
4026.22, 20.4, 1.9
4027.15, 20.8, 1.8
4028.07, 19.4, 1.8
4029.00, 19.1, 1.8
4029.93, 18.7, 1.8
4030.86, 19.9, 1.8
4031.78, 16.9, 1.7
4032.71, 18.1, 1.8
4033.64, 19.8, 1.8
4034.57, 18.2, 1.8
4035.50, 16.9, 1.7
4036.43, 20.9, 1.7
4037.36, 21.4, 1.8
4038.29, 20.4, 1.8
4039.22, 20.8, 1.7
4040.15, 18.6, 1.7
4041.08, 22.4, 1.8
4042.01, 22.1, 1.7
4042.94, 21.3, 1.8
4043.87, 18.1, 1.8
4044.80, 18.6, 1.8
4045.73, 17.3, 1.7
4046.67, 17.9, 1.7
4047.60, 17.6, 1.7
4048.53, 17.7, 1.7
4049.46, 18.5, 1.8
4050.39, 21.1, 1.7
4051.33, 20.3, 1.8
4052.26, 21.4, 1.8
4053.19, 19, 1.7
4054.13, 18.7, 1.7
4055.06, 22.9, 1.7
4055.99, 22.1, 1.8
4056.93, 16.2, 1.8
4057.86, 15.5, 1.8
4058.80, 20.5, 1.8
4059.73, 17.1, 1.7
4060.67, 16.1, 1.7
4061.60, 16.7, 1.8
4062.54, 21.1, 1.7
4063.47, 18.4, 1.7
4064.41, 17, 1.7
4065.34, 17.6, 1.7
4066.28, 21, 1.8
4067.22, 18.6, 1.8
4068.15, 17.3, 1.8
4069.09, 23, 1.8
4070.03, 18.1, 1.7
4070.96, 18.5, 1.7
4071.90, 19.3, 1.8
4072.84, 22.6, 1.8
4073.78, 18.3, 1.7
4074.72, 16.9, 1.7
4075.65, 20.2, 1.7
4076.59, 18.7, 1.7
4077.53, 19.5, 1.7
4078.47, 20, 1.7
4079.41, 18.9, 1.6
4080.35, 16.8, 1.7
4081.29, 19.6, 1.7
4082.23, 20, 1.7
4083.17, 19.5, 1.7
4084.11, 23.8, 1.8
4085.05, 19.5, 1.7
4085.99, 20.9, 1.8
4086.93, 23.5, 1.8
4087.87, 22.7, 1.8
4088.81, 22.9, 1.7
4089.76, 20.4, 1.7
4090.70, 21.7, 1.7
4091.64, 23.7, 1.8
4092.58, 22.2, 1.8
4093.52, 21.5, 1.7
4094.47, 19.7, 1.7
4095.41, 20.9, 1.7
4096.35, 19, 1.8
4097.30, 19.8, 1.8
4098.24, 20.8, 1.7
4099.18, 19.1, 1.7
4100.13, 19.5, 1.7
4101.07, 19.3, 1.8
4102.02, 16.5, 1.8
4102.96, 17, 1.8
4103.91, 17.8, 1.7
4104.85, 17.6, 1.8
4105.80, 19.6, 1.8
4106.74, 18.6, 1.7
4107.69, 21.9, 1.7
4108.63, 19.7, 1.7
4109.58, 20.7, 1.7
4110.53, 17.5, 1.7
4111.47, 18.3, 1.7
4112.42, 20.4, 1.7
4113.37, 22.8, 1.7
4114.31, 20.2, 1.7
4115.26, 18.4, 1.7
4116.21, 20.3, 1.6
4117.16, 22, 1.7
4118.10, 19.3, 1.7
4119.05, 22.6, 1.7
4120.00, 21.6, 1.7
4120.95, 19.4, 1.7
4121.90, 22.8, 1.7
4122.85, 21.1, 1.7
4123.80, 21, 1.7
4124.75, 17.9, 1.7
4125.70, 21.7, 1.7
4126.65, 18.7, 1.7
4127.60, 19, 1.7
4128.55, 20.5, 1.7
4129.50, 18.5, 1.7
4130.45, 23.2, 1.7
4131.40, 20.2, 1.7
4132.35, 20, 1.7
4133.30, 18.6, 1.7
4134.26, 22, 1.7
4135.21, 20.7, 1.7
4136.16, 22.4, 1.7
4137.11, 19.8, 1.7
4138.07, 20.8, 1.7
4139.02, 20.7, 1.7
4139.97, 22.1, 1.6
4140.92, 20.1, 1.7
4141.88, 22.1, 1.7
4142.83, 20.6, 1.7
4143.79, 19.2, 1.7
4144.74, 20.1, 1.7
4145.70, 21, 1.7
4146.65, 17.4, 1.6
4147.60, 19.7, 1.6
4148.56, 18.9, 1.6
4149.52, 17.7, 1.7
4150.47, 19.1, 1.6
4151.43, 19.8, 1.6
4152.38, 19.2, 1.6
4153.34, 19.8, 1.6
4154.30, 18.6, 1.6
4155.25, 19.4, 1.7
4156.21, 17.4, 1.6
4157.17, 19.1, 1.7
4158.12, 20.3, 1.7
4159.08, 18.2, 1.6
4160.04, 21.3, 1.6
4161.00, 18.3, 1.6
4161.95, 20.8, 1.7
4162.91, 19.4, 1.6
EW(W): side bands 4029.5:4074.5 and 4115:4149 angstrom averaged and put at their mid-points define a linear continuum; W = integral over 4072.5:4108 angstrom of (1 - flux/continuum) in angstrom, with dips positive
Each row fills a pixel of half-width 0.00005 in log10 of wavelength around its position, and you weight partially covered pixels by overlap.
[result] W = -0.44 angstrom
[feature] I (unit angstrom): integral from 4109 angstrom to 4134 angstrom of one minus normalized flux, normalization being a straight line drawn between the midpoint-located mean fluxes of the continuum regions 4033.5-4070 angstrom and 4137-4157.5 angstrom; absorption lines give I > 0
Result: -0.9 angstrom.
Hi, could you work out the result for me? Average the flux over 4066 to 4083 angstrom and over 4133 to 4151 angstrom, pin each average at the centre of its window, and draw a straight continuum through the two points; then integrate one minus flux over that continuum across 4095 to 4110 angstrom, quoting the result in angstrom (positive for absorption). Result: 0.3 angstrom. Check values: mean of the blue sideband 19.3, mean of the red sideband 20.2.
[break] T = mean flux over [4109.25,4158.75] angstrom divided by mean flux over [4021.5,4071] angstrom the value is 1.04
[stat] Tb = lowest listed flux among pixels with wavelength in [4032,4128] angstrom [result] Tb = 15.5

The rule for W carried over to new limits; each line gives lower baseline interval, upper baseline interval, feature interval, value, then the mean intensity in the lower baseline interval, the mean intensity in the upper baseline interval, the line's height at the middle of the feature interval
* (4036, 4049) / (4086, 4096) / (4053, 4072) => 1.63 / 19.6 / 21.8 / 20.6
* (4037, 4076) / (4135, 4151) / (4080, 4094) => -1.24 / 19.2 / 20.1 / 19.6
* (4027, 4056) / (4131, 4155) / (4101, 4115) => 0.48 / 19.5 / 20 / 19.9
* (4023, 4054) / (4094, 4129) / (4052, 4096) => -0.15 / 19.6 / 19.8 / 19.7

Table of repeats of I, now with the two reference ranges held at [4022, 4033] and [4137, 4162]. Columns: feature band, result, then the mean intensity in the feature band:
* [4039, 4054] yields 0.3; 19.5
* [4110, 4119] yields -0.1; 20.1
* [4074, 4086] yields 0.2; 19.5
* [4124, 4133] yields -0.1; 20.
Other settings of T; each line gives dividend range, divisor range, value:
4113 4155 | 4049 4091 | 1.03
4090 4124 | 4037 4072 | 1.05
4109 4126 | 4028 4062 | 1.07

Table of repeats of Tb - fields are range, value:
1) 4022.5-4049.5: 16.9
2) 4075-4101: 16.8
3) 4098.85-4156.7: 16.5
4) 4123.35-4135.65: 17.9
